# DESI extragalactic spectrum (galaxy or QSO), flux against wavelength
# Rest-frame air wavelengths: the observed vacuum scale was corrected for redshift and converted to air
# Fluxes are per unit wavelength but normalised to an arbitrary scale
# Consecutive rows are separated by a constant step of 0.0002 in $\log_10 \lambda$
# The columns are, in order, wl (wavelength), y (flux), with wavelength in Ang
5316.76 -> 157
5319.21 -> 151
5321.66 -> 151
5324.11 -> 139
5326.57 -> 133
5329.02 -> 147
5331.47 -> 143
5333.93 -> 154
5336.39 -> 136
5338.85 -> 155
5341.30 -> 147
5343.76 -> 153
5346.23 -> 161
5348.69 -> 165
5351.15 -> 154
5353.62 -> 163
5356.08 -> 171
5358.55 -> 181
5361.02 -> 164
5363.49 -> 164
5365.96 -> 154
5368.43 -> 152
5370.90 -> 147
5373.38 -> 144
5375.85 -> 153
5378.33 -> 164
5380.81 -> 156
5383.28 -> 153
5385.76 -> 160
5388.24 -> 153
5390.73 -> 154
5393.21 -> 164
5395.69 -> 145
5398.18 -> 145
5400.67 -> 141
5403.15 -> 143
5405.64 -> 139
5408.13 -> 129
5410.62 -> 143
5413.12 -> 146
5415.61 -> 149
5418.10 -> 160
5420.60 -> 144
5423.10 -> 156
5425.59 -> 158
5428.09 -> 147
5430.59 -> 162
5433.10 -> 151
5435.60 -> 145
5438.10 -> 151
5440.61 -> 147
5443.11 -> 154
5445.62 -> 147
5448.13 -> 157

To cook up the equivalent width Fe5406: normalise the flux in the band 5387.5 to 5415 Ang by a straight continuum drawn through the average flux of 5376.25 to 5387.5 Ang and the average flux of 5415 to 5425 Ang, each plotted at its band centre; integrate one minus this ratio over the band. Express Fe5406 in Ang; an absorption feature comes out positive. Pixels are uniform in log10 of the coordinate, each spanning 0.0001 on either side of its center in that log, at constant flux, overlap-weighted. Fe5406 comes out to 1.7 Ang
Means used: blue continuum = 158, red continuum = 153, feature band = 146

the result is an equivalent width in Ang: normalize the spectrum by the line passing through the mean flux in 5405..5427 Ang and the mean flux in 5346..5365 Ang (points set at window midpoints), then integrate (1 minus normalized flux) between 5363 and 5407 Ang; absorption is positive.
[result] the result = 1.5 Ang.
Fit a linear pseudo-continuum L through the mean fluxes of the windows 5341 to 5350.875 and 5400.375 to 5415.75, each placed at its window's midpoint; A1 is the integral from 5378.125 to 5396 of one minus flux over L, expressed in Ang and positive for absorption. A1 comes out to -1.20 Ang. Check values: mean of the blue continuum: 157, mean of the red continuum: 141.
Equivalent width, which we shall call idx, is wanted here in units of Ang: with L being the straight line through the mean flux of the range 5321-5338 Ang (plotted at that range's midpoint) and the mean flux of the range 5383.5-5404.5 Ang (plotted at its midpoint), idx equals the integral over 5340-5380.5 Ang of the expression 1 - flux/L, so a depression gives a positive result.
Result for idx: -3.2 Ang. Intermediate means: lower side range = 143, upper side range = 151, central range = 158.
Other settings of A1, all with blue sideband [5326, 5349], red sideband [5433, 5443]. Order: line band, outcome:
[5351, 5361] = -1.28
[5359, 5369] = -0.77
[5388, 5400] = -0.20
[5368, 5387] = -0.58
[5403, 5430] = 0.32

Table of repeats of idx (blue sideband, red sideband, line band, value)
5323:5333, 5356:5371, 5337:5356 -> -0.6 Ang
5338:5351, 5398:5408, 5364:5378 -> -0.3 Ang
